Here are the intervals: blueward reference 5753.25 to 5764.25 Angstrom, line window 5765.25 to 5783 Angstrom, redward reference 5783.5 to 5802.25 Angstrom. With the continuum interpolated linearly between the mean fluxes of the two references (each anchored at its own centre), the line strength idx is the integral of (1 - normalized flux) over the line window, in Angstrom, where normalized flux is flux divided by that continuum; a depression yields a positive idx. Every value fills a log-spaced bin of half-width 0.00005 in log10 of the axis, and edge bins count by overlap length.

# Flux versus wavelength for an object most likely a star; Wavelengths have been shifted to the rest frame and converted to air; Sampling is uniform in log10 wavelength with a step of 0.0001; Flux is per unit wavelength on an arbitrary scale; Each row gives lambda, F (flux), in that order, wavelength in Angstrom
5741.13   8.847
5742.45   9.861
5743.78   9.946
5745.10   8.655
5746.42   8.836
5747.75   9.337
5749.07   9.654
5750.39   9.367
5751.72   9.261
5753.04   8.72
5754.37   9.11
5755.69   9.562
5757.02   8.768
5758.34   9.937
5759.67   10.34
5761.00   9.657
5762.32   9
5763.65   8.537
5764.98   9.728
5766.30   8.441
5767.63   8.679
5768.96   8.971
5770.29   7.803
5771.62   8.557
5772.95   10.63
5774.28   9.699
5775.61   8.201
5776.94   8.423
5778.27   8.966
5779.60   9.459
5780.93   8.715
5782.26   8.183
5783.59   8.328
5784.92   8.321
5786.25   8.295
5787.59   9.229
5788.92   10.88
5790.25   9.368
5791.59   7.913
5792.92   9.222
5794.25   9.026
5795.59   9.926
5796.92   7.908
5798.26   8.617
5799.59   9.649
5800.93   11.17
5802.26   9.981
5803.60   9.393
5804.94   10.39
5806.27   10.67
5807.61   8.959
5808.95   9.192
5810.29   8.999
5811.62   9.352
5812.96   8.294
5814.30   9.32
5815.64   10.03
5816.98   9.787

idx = 0.8 Angstrom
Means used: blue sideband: 9.34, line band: 8.85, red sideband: 9.19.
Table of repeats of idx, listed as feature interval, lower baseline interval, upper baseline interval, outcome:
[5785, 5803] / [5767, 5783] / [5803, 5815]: -0.26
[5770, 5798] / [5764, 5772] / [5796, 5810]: 0.55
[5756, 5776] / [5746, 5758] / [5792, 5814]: 0.24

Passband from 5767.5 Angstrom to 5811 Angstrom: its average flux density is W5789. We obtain 9.15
